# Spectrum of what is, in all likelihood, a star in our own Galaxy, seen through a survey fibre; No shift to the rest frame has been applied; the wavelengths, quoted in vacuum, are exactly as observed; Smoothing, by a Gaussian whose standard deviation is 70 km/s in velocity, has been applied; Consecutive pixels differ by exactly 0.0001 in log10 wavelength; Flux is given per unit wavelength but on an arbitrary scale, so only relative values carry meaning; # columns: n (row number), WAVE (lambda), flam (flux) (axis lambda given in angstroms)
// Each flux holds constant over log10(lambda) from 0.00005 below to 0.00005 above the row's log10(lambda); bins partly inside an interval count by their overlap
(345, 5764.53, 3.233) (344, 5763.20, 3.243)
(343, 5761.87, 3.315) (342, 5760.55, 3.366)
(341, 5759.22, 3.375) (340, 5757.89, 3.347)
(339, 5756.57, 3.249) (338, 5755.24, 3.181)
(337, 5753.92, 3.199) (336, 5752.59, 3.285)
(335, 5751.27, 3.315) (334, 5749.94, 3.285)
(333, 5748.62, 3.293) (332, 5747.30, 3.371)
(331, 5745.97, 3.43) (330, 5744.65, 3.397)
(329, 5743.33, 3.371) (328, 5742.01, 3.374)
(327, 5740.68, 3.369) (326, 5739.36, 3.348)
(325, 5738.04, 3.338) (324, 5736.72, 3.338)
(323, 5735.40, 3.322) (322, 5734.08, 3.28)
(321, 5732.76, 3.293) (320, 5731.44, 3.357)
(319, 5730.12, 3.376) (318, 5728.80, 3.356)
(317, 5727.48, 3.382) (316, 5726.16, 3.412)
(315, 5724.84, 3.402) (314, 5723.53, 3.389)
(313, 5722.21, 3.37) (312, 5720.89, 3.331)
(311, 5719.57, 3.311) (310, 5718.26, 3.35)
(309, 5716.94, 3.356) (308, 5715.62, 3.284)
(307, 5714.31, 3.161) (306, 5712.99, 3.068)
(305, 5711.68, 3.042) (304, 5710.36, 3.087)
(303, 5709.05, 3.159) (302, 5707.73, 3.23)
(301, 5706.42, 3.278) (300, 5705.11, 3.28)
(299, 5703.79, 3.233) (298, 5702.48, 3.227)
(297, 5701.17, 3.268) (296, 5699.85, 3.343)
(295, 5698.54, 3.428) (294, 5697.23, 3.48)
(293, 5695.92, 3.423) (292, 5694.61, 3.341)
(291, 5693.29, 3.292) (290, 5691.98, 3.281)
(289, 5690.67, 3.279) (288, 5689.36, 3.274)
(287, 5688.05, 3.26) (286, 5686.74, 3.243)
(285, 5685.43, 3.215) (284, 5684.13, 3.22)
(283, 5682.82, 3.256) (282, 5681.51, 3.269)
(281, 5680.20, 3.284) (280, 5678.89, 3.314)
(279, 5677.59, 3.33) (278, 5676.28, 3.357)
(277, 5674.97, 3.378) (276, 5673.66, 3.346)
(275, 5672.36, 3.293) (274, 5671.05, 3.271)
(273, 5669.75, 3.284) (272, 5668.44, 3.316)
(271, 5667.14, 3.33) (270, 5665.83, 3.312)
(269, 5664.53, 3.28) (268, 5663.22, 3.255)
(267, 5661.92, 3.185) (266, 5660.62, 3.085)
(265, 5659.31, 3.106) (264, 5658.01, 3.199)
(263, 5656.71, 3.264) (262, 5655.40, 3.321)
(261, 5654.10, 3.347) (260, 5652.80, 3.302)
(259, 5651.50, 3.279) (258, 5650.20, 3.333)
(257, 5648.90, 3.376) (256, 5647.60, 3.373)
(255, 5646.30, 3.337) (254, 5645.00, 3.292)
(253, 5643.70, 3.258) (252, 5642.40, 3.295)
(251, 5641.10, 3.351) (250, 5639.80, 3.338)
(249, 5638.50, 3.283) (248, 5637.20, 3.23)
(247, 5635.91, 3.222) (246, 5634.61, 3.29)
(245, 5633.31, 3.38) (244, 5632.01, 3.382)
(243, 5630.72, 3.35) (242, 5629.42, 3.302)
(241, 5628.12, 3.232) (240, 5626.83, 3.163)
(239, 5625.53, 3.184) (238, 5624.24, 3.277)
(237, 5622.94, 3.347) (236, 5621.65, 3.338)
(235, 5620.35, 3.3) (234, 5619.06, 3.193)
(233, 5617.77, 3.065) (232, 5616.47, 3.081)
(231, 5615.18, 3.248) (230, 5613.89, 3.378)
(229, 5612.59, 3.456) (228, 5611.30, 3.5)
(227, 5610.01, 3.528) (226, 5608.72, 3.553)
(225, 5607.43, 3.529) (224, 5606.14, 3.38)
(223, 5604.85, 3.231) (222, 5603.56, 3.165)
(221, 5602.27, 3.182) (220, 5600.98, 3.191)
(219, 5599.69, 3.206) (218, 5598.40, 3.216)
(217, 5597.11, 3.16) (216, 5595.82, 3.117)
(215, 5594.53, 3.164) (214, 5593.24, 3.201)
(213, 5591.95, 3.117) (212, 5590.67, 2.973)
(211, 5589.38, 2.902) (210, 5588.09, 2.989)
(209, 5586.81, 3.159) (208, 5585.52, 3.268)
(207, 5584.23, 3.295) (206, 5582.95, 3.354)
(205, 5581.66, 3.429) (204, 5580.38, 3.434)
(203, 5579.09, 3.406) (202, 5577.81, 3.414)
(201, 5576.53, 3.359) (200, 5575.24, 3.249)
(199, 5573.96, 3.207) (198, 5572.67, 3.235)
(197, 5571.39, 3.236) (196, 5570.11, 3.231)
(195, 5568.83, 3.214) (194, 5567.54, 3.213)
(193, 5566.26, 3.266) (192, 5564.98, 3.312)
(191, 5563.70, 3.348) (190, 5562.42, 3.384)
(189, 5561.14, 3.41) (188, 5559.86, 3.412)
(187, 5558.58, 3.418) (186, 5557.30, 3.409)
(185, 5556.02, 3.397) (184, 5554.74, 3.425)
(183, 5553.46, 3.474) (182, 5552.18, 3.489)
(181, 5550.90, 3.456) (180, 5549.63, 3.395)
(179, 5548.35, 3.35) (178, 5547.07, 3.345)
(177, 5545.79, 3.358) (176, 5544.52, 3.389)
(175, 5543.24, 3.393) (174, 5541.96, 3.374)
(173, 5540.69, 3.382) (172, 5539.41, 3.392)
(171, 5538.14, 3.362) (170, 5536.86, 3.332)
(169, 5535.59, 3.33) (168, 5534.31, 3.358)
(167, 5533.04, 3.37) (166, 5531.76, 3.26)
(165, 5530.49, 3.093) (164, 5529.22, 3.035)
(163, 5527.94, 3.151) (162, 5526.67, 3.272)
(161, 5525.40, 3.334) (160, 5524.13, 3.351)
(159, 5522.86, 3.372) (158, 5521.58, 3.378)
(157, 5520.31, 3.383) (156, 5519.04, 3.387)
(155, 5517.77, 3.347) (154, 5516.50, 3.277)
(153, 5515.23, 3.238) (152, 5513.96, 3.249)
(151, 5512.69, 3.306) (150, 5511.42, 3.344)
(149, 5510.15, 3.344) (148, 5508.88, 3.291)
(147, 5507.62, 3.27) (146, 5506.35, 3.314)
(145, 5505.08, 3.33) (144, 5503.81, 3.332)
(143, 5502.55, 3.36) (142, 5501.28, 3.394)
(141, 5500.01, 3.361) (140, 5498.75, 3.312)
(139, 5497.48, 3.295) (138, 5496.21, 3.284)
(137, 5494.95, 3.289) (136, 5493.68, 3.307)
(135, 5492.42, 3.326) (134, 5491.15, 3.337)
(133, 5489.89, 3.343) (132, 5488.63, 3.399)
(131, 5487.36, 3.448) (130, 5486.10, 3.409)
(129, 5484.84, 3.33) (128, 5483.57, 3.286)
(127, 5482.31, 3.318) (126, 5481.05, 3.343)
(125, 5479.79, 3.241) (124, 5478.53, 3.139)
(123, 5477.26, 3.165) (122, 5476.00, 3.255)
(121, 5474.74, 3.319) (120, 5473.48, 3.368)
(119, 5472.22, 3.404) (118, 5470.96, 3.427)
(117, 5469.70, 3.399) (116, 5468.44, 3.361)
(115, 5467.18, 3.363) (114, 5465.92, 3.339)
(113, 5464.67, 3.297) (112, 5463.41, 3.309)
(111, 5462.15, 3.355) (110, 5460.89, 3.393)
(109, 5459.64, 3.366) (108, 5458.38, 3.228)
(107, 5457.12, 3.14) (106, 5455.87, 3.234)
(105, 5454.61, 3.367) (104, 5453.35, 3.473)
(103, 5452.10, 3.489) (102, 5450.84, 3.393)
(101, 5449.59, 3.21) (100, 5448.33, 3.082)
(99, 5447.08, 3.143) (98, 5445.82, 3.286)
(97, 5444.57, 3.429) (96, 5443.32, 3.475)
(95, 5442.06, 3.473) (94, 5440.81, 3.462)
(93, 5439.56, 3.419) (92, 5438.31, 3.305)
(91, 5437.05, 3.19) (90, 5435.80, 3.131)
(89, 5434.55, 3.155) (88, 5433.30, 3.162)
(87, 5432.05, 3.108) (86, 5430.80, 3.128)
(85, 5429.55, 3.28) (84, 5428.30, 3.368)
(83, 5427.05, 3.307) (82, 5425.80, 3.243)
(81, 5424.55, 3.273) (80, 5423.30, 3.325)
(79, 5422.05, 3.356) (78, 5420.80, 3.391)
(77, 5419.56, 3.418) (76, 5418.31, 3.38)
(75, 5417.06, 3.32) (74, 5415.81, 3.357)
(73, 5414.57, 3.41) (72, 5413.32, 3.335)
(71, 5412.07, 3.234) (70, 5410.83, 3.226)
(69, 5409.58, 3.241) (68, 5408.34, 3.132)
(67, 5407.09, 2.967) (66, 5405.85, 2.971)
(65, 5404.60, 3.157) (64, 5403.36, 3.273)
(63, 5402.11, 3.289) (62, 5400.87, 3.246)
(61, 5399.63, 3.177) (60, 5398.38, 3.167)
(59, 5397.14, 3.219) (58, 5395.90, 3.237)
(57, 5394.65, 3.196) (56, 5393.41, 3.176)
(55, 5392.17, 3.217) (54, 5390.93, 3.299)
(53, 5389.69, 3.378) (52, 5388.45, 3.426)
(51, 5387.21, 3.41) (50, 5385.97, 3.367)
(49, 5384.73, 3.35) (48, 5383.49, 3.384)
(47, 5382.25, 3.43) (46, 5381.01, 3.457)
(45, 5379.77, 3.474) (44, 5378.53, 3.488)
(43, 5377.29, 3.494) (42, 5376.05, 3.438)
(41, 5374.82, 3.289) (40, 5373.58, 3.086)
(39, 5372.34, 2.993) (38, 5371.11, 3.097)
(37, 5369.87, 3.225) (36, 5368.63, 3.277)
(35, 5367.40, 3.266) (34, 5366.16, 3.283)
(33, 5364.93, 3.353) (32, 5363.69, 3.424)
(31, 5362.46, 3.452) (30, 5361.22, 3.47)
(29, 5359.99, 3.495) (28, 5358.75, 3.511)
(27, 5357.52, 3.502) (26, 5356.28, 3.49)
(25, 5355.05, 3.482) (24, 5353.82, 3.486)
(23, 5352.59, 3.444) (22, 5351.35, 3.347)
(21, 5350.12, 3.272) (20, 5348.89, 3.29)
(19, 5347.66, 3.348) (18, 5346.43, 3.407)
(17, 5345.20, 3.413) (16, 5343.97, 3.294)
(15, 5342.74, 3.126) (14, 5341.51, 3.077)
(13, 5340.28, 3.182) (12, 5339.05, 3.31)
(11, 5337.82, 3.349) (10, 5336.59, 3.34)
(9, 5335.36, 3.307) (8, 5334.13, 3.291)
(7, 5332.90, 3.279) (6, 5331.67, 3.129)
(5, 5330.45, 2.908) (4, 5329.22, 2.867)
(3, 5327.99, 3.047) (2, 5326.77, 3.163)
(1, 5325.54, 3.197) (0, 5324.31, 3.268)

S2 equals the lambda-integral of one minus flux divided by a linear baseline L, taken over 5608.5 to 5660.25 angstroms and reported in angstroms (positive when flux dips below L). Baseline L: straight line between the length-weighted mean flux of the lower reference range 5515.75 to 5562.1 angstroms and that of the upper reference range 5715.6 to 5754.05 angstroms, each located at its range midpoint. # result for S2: 0.8 angstroms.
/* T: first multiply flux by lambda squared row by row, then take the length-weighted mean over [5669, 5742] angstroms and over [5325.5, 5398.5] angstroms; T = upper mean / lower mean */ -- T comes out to 1.13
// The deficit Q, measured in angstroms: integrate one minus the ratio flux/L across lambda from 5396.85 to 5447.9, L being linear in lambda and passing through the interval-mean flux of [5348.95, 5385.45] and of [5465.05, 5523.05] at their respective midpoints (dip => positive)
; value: 1.3 angstroms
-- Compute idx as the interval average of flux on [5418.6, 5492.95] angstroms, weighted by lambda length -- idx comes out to 3.31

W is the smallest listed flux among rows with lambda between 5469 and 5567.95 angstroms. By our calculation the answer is 3.035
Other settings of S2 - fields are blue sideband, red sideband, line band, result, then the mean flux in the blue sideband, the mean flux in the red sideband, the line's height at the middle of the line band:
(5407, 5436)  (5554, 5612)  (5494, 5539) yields -0.4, 3.27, 3.28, 3.28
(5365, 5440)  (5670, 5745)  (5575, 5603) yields 0.6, 3.27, 3.3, 3.29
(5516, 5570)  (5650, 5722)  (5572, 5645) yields 0.9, 3.34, 3.27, 3.31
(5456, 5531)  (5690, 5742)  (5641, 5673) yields 0.3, 3.31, 3.3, 3.31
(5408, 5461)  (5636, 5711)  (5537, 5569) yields -0.8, 3.3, 3.29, 3.29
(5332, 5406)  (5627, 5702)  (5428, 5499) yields 0.0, 3.32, 3.3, 3.31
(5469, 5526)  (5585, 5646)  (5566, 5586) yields -0.1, 3.33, 3.25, 3.28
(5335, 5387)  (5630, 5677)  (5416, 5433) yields 0.2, 3.35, 3.29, 3.34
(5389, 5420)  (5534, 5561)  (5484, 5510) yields 0.0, 3.24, 3.39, 3.34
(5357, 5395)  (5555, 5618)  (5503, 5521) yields -0.1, 3.35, 3.28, 3.3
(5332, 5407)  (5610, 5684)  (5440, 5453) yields -0.2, 3.31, 3.29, 3.31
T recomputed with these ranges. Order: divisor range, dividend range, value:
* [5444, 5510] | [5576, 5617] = 1.03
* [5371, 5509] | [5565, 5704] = 1.06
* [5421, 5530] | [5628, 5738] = 1.07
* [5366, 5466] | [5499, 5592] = 1.06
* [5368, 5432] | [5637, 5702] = 1.11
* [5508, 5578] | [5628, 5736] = 1.04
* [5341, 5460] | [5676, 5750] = 1.12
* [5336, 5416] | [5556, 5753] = 1.10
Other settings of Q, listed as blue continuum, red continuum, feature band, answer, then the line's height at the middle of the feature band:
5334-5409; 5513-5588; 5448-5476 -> -0.1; 3.32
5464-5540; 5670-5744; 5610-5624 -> 0.0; 3.31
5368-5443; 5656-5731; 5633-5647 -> -0.1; 3.28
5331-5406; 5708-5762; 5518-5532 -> 0.1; 3.31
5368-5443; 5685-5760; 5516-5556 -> -0.6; 3.29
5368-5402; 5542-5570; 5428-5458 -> 0.3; 3.32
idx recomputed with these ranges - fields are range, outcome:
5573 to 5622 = 3.26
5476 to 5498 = 3.31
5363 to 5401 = 3.3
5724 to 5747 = 3.36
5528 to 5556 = 3.35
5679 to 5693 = 3.26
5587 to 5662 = 3.26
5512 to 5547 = 3.31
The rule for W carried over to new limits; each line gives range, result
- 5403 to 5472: 2.967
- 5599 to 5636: 3.065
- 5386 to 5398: 3.176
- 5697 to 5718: 3.042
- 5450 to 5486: 3.139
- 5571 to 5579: 3.207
